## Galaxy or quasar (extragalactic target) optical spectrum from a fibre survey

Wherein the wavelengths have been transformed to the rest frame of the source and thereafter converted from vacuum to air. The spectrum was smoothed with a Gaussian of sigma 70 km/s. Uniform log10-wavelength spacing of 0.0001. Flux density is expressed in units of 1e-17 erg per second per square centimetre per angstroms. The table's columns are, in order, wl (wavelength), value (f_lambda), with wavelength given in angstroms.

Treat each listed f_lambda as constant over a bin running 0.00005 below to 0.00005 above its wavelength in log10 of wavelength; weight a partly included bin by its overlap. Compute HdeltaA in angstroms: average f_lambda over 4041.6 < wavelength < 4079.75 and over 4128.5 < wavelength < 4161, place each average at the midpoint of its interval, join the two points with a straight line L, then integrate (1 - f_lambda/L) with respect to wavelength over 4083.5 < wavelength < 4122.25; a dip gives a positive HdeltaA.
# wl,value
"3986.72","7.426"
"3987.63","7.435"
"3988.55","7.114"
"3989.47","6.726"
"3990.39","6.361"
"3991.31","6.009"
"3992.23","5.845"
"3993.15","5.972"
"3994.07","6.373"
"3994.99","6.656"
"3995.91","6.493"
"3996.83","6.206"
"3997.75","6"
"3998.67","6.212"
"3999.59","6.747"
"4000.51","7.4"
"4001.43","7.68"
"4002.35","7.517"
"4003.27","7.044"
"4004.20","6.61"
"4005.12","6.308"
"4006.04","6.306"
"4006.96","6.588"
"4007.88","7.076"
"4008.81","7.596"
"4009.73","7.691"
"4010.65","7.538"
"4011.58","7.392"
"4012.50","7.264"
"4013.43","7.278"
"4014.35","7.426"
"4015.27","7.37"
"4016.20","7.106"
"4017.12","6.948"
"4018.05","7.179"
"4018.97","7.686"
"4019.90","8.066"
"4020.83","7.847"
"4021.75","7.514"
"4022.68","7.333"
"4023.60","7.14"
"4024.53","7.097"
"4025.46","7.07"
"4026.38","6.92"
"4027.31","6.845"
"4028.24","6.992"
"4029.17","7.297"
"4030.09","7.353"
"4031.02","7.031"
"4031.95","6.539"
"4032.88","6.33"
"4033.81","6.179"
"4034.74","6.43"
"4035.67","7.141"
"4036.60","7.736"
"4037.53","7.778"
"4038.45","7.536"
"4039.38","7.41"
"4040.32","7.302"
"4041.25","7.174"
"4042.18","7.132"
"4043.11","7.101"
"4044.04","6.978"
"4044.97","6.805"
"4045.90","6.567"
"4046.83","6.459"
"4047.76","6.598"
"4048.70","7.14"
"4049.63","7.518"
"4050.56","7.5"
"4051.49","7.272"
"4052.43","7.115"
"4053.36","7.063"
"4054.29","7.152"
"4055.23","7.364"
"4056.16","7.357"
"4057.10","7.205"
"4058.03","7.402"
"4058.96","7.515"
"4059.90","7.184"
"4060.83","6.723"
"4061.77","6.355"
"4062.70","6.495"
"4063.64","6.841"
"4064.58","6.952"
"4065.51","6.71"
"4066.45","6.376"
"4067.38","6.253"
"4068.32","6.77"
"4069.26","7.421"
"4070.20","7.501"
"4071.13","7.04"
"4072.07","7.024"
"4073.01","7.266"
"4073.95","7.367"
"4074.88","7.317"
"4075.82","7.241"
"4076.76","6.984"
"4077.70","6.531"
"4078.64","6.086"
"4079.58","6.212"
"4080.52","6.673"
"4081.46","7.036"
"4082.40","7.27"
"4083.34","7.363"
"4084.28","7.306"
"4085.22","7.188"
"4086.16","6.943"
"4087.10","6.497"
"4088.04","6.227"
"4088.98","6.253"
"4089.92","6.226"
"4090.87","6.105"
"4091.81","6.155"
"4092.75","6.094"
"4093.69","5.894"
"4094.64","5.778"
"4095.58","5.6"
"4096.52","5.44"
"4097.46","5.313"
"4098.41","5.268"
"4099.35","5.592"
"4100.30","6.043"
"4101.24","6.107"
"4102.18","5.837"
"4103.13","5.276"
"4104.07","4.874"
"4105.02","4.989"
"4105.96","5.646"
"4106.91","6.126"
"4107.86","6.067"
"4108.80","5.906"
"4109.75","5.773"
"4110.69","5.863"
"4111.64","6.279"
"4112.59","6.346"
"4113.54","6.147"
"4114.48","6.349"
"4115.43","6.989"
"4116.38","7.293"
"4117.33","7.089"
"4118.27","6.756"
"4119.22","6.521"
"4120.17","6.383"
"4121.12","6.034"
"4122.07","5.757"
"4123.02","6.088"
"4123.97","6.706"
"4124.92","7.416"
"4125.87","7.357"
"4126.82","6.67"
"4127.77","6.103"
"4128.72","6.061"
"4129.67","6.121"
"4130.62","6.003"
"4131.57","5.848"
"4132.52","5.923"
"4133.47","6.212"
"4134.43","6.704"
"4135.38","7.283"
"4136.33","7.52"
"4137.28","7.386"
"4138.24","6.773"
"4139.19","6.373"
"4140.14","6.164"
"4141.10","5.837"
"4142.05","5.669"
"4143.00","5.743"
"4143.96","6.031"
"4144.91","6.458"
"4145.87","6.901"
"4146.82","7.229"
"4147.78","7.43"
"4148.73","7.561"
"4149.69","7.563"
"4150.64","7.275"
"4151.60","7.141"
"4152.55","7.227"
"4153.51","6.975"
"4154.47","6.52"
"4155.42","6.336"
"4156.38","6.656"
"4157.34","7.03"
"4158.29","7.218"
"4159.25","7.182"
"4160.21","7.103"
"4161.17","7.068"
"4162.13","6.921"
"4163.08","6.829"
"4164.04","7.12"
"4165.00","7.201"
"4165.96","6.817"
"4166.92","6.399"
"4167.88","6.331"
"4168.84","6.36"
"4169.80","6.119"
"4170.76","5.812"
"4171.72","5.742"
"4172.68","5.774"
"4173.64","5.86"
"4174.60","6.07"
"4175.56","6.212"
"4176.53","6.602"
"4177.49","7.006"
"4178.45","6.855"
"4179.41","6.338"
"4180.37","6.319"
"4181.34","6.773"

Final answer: 4.1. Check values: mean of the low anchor 6.98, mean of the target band 6.12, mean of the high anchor 6.7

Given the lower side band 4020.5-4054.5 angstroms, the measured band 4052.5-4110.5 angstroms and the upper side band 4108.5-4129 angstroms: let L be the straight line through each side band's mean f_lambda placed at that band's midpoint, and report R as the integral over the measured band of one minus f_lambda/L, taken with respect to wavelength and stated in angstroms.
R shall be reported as 2.2 angstroms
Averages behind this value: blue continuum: 7.09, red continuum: 6.46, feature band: 6.5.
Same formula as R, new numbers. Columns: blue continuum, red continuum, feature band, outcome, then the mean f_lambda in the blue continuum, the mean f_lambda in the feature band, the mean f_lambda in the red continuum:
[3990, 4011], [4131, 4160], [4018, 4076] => -3.26 angstroms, 6.7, 7.09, 6.74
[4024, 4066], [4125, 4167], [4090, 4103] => 2.07 angstroms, 7.04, 5.78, 6.74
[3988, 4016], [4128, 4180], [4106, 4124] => 0.94 angstroms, 6.83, 6.31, 6.61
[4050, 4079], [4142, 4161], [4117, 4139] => 1.20 angstroms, 7.02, 6.55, 6.89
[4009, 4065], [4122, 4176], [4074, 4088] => 0.08 angstroms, 7.15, 6.9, 6.61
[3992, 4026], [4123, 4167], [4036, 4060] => -0.91 angstroms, 7.03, 7.21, 6.74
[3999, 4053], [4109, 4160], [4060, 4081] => 0.27 angstroms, 7.14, 6.83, 6.61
